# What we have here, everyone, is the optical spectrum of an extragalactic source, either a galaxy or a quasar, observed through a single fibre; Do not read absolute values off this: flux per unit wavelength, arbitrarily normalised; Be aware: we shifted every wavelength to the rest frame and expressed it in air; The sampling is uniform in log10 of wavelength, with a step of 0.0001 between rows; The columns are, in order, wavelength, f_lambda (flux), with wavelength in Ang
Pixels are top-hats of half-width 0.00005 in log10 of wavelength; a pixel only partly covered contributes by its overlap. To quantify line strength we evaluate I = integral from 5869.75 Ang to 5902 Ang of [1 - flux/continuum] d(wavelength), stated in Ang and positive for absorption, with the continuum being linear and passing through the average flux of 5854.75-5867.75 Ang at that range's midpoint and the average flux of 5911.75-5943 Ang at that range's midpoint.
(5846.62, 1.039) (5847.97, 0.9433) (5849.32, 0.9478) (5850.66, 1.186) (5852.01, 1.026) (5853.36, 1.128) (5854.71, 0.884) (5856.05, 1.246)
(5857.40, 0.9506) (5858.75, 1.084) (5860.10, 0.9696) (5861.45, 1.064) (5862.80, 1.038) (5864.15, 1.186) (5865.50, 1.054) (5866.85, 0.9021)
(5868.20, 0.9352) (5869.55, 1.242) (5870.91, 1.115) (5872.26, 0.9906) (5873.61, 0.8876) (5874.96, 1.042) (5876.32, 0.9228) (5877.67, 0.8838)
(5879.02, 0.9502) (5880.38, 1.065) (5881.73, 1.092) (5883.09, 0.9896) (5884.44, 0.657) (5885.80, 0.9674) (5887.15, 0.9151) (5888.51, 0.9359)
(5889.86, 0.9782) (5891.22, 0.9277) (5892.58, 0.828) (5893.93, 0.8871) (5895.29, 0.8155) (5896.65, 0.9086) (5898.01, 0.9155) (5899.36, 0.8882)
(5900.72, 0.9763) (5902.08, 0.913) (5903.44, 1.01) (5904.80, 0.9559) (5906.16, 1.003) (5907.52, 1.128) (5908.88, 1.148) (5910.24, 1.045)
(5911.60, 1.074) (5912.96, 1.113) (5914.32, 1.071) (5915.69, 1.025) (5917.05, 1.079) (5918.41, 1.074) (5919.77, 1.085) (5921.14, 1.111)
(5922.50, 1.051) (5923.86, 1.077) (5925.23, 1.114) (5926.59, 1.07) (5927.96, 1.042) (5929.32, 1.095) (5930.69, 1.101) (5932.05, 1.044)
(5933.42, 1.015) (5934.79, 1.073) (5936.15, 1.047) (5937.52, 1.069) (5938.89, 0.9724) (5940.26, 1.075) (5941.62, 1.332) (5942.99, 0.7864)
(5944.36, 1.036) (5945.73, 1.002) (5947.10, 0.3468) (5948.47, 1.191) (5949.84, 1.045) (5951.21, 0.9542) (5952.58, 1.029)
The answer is 3.50 Ang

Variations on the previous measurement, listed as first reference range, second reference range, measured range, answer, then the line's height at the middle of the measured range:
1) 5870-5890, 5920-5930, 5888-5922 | 1.07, 1.03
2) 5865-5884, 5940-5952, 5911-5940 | -2.58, 0.98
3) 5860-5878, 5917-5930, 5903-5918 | 0.08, 1.07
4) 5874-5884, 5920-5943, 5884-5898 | 1.60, 1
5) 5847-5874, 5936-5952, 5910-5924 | -0.98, 1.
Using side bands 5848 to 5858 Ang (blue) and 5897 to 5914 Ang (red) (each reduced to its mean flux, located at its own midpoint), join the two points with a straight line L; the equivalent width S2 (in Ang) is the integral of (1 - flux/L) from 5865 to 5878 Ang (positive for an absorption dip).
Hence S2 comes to 0.4 Ang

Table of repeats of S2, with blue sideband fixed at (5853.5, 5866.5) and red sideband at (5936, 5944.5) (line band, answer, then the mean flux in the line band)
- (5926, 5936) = -0.1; 1.06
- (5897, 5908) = 0.8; 0.969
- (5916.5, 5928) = -0.4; 1.08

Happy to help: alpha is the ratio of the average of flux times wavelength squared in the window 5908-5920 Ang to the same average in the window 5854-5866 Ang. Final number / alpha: 1.04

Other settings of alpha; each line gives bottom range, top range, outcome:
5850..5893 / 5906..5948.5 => 1.06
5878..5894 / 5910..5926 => 1.17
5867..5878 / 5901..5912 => 1.04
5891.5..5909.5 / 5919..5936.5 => 1.14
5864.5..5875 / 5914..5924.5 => 1.06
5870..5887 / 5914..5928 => 1.13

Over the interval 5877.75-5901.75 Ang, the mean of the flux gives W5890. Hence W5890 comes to 0.922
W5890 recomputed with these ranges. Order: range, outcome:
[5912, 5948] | 1.04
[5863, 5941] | 1.01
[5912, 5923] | 1.08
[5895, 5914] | 0.998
